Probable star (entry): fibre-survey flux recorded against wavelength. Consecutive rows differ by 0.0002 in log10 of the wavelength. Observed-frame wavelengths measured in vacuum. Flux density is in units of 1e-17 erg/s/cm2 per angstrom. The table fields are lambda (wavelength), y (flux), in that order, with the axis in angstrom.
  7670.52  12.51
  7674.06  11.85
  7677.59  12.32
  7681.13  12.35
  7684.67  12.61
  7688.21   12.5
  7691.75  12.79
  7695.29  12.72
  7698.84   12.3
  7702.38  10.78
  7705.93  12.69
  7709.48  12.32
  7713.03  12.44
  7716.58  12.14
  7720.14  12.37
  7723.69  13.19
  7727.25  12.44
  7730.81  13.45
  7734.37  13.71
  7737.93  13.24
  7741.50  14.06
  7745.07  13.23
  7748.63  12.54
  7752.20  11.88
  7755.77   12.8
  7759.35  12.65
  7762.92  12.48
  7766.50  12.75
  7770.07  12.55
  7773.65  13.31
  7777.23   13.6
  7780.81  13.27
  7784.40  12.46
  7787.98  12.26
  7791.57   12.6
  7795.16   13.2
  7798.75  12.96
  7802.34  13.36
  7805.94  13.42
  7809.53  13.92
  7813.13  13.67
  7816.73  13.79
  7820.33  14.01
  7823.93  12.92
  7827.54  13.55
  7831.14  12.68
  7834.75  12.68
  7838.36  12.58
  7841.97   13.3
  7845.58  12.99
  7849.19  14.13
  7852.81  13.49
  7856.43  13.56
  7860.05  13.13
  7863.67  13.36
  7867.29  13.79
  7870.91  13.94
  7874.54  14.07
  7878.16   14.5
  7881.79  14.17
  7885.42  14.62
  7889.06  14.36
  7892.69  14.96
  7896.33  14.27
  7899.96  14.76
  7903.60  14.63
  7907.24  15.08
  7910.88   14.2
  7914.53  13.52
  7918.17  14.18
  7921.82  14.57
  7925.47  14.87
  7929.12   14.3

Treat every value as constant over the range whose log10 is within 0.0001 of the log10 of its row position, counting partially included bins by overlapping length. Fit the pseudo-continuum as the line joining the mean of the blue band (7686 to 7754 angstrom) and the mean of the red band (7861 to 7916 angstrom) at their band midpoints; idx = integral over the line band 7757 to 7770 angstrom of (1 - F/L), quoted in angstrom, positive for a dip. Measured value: 0.5 angstrom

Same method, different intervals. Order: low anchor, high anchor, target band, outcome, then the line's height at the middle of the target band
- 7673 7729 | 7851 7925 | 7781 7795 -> 0.62 angstrom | 13.2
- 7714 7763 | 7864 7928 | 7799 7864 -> 1.87 angstrom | 13.8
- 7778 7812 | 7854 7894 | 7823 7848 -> 1.06 angstrom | 13.6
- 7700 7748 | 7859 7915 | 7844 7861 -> 0.55 angstrom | 13.9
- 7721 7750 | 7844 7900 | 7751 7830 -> 2.68 angstrom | 13.5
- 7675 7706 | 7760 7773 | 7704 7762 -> -1.40 angstrom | 12.5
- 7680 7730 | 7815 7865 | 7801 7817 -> -0.65 angstrom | 13.1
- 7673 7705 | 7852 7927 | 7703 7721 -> 0.29 angstrom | 12.5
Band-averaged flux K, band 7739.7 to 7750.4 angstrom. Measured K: 13.3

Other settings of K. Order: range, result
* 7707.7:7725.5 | 12.5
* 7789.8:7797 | 12.9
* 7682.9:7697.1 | 12.7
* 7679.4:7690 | 12.5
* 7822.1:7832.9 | 13.1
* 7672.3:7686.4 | 12.3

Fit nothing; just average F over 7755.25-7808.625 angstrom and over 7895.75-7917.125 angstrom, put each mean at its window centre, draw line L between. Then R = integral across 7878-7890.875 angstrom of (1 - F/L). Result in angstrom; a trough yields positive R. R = -0.2 angstrom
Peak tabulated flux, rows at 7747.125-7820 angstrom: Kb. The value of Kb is 13.92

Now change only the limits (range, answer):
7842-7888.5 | 14.62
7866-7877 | 14.07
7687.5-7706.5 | 12.79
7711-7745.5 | 14.06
